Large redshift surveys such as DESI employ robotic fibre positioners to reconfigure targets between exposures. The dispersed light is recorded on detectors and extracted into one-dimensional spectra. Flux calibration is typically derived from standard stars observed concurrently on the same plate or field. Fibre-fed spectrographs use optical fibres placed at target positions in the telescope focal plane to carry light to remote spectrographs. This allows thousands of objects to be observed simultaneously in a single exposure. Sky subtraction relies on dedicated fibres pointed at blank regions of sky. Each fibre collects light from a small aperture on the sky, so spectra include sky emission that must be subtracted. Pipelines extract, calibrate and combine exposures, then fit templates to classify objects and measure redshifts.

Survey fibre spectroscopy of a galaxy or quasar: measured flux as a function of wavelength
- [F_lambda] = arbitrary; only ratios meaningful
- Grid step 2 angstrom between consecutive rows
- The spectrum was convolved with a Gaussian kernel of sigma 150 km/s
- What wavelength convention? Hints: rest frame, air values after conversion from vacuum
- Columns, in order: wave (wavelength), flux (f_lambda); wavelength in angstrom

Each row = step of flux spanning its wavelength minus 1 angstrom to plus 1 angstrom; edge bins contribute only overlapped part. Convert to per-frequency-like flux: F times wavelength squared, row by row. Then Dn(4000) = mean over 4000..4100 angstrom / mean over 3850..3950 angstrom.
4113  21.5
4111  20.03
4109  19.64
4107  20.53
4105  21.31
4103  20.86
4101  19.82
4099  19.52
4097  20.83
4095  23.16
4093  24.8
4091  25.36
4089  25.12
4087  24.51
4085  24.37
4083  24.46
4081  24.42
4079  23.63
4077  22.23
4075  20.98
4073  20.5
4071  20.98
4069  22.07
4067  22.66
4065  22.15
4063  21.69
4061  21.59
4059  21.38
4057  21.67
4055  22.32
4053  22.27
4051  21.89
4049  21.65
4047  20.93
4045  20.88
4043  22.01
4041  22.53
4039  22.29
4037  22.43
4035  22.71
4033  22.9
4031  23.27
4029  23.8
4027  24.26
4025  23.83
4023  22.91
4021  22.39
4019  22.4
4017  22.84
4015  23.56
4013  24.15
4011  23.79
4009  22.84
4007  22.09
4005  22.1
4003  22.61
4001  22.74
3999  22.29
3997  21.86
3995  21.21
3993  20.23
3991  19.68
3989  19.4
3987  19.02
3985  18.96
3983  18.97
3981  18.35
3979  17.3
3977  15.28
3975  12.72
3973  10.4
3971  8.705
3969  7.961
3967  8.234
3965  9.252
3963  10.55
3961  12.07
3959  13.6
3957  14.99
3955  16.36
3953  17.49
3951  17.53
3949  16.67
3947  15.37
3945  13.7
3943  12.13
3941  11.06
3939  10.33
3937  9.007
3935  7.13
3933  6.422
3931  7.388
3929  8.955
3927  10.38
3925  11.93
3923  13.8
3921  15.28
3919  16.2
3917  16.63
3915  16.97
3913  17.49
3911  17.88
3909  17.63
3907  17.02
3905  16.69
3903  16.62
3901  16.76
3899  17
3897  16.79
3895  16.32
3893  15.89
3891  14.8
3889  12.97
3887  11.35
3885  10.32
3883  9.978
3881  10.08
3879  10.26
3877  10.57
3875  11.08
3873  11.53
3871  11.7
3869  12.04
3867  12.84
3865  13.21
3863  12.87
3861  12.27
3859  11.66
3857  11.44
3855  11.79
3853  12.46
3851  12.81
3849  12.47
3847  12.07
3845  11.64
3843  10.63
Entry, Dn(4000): 1.87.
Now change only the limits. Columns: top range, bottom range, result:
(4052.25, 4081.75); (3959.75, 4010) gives 1.35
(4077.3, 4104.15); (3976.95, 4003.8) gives 1.21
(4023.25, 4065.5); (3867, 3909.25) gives 1.77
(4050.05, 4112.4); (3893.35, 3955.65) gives 1.68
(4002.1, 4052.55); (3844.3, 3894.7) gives 2.04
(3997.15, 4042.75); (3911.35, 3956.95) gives 1.81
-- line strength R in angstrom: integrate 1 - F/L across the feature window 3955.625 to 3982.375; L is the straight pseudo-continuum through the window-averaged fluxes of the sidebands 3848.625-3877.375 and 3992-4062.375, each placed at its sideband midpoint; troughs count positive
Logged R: 9.1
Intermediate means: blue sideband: 12.1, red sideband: 22.4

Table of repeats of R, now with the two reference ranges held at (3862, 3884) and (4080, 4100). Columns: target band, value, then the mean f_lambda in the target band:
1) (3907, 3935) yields 1.0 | 13.5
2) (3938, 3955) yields 1.3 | 14.4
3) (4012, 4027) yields -2.7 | 23.2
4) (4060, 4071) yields 0.2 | 21.9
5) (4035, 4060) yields -0.7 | 21.9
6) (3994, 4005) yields -2.1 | 22.1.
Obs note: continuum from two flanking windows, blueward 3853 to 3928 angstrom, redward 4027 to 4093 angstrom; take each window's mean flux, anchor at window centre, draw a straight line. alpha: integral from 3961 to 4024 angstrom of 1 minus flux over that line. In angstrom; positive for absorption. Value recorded 2.78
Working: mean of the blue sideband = 13.8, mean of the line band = 18.4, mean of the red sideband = 22.6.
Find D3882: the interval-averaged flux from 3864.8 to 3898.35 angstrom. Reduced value 12.5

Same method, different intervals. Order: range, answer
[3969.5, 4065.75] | 20.9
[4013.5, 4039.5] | 23.1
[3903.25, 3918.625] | 17.1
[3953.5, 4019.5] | 17.7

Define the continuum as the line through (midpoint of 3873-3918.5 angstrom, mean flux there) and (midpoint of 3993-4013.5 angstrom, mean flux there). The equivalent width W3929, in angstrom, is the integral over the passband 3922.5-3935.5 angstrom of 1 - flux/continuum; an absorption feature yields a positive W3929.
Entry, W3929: 5.8 angstrom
